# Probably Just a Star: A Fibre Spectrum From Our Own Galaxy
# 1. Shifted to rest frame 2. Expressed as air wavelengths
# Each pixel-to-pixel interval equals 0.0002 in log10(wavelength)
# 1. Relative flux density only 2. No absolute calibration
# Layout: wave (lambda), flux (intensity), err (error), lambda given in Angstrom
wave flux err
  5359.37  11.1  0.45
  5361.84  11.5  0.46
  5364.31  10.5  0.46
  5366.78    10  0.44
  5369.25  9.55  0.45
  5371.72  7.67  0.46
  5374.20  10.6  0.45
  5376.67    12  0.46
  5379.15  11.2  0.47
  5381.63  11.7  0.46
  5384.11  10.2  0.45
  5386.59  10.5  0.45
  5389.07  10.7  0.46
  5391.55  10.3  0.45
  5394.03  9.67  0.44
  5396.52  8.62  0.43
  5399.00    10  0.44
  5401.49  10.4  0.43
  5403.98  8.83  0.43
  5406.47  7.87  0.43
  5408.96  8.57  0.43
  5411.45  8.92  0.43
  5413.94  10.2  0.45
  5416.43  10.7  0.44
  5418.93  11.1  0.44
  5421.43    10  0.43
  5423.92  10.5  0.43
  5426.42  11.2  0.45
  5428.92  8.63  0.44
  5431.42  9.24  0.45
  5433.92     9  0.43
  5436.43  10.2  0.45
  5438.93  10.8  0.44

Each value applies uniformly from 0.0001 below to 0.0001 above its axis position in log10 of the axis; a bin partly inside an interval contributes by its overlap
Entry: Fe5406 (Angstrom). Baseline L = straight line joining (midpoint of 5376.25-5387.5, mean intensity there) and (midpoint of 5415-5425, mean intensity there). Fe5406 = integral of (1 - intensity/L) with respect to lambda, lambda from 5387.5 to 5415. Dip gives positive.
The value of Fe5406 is 3.4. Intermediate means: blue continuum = 11.1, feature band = 9.47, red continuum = 10.6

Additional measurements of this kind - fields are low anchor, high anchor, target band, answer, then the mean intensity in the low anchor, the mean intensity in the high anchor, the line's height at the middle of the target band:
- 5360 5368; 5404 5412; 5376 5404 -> -2.9 Angstrom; 10.7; 8.47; 9.38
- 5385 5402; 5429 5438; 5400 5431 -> -0.2 Angstrom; 10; 9.42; 9.69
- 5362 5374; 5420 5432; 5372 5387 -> -1.7 Angstrom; 9.72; 9.97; 9.77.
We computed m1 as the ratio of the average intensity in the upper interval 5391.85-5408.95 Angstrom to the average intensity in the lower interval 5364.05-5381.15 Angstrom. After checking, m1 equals 0.90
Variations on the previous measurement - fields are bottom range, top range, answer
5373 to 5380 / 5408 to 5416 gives 0.83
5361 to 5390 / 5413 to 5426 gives 1.01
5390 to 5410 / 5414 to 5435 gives 1.08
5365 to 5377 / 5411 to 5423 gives 1.04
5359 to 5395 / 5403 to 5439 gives 0.93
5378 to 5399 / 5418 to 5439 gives 0.97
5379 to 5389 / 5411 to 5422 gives 0.95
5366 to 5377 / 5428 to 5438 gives 0.95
